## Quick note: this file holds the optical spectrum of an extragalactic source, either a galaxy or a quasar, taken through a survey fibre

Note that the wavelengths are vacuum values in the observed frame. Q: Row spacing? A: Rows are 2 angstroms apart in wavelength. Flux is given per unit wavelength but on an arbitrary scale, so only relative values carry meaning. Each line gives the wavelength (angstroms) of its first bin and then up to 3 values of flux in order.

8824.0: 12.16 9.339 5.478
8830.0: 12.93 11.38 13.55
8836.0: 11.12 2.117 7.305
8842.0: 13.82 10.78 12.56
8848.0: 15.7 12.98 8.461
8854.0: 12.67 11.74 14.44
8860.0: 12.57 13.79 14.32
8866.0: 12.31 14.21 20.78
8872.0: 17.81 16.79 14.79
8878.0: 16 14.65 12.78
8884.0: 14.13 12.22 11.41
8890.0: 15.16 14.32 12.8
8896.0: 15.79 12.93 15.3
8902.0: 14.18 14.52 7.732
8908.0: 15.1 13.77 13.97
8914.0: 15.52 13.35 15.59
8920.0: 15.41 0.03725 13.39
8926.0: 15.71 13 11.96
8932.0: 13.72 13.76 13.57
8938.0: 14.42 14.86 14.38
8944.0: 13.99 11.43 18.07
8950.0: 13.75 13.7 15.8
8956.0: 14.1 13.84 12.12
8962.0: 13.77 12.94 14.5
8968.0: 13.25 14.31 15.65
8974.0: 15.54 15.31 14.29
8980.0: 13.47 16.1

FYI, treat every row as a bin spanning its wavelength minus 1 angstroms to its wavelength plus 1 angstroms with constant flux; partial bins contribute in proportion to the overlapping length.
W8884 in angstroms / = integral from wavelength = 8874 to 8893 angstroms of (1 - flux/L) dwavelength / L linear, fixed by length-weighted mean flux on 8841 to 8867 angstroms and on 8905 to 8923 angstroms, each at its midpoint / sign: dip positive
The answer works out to -2.4 angstroms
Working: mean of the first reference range 12.8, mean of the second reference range 12.3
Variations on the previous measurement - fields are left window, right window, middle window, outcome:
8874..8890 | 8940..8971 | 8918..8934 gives 2.03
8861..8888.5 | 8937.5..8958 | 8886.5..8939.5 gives 4.58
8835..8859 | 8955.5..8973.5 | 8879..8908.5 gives -3.11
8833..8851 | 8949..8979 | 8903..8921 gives -1.40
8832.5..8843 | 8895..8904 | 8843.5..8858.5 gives -2.38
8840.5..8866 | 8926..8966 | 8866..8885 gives -3.82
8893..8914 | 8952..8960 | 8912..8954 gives 1.25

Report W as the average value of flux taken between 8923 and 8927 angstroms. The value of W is 14.6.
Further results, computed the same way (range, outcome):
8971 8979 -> 15.2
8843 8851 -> 13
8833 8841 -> 8.52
